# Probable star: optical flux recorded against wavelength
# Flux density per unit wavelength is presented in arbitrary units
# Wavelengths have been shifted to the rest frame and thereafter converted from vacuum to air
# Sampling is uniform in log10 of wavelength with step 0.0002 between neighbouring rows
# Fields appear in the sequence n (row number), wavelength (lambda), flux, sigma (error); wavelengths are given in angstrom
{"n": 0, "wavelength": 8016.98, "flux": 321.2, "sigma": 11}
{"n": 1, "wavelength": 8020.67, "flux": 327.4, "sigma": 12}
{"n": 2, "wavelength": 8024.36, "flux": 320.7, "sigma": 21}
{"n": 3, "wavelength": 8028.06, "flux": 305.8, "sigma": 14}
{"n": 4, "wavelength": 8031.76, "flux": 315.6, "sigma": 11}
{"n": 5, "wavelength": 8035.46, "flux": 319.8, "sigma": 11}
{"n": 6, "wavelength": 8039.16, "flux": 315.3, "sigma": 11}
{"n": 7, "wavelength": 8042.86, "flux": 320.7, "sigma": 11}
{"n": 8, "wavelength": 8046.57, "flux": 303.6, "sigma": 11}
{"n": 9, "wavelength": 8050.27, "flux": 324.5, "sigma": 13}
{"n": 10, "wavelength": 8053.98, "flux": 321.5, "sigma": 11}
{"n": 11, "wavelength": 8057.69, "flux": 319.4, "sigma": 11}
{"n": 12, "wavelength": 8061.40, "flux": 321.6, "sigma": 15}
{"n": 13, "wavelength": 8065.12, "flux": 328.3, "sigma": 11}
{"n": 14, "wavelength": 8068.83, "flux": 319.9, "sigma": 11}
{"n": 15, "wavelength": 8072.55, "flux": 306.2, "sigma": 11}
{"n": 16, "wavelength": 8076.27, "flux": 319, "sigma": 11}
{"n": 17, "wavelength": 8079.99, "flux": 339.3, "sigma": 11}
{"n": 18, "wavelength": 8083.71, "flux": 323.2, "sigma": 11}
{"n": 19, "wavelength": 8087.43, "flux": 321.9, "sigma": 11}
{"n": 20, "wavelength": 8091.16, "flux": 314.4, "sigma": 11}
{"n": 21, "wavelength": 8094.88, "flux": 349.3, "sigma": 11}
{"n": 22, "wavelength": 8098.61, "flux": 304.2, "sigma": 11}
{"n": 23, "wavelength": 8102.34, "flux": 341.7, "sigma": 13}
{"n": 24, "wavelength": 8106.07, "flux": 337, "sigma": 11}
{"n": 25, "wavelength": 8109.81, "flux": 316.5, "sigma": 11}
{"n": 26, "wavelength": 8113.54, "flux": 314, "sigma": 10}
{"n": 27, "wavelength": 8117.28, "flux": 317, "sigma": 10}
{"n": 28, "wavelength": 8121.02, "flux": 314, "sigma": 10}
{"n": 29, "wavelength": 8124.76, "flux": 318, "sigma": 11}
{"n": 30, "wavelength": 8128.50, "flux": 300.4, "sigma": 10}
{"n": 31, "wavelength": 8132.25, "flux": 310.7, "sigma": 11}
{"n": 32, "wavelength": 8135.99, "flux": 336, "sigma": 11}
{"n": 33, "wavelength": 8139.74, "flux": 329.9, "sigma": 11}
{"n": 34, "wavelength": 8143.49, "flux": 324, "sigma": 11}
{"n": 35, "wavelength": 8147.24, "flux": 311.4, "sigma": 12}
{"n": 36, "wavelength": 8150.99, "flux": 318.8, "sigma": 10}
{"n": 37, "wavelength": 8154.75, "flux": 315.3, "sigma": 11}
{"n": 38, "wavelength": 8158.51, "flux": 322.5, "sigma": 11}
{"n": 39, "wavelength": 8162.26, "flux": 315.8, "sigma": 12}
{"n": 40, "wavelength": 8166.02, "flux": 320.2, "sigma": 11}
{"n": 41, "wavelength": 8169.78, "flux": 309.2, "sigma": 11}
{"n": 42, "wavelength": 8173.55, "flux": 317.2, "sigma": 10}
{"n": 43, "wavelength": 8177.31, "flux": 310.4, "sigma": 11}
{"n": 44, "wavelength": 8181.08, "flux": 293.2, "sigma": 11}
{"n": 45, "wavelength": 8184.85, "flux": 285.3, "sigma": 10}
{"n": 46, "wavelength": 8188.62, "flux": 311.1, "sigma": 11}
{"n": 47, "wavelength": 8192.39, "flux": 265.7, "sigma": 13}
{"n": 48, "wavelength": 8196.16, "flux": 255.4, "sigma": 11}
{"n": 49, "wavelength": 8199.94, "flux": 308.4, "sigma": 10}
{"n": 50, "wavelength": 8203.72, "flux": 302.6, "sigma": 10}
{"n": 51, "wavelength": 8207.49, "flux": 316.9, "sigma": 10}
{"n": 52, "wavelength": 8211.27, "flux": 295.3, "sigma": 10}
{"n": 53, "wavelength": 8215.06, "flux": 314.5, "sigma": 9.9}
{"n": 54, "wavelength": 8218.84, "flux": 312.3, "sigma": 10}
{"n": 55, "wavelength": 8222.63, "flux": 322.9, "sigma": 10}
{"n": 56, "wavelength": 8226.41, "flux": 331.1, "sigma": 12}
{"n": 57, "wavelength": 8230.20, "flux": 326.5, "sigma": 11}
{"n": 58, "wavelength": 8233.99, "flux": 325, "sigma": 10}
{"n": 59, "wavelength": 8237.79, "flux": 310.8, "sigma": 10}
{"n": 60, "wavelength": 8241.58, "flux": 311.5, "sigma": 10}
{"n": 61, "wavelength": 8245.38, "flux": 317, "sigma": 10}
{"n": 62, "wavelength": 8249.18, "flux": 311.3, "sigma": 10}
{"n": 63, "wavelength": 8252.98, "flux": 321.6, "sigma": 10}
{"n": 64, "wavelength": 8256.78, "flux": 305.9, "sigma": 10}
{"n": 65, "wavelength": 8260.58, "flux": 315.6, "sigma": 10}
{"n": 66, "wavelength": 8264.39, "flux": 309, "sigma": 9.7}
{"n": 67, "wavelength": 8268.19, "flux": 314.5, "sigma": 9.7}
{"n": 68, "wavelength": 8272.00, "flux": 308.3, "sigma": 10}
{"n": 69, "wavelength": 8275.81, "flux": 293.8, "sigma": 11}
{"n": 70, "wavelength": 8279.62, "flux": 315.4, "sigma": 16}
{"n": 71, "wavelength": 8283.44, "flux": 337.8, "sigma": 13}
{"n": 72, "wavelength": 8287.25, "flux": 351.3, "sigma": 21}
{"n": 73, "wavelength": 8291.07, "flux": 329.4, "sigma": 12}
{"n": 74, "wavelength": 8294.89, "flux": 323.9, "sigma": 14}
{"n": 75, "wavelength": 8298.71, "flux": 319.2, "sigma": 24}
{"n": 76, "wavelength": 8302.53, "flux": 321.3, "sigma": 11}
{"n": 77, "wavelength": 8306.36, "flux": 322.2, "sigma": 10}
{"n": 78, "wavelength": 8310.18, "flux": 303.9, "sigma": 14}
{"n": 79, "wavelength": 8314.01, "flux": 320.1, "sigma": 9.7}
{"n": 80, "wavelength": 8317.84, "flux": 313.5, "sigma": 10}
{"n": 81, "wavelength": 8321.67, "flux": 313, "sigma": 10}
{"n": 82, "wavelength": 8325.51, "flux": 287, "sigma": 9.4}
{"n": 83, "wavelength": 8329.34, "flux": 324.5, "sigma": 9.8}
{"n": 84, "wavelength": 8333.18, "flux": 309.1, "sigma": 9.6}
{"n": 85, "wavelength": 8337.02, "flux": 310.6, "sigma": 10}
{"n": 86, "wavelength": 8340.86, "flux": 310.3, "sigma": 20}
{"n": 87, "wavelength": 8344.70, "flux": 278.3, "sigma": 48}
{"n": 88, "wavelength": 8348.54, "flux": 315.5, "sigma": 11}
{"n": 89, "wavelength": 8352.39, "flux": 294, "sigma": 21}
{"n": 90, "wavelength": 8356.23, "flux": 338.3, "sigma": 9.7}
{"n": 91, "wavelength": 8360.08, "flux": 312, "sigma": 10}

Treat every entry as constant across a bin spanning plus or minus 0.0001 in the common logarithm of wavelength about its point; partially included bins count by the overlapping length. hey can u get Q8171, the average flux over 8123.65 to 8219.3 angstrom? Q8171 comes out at 308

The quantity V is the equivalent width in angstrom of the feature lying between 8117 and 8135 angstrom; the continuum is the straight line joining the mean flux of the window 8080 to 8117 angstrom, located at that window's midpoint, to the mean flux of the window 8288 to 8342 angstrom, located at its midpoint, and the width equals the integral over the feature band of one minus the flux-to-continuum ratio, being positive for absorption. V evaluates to 0.6 angstrom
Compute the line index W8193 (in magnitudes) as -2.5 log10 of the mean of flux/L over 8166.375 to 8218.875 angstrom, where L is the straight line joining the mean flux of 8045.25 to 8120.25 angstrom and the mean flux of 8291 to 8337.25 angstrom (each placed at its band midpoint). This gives 0.07 mag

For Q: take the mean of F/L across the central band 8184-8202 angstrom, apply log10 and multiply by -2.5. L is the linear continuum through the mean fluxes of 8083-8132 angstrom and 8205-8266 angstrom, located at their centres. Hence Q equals 0.115 mag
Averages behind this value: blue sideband 320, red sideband 315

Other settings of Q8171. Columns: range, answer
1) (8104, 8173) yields 318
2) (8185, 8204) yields 287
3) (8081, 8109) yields 327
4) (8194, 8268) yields 311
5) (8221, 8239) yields 324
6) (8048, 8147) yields 322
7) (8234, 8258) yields 314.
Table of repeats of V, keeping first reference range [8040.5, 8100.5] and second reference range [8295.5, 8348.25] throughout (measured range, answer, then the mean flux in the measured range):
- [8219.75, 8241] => -0.51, 322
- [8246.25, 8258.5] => 0.01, 313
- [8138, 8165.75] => -0.17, 320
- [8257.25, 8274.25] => 0.11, 311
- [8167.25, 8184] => 0.53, 307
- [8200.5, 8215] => 0.41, 306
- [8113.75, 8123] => 0.11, 315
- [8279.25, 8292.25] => -0.98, 336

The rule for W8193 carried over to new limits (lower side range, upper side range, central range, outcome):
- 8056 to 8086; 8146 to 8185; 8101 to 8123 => -0.02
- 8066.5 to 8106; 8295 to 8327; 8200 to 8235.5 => 0.01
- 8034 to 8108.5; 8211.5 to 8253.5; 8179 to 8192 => 0.09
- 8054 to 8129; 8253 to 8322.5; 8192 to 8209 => 0.10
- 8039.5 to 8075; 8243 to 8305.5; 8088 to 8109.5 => -0.03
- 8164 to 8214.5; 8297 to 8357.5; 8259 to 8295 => -0.04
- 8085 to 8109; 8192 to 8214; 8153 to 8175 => -0.04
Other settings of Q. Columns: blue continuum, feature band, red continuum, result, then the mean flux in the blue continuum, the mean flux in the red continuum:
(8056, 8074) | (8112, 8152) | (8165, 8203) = -0.038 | 319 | 297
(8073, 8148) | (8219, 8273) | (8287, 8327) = 0.008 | 322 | 318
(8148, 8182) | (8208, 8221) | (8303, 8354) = 0.013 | 314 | 308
